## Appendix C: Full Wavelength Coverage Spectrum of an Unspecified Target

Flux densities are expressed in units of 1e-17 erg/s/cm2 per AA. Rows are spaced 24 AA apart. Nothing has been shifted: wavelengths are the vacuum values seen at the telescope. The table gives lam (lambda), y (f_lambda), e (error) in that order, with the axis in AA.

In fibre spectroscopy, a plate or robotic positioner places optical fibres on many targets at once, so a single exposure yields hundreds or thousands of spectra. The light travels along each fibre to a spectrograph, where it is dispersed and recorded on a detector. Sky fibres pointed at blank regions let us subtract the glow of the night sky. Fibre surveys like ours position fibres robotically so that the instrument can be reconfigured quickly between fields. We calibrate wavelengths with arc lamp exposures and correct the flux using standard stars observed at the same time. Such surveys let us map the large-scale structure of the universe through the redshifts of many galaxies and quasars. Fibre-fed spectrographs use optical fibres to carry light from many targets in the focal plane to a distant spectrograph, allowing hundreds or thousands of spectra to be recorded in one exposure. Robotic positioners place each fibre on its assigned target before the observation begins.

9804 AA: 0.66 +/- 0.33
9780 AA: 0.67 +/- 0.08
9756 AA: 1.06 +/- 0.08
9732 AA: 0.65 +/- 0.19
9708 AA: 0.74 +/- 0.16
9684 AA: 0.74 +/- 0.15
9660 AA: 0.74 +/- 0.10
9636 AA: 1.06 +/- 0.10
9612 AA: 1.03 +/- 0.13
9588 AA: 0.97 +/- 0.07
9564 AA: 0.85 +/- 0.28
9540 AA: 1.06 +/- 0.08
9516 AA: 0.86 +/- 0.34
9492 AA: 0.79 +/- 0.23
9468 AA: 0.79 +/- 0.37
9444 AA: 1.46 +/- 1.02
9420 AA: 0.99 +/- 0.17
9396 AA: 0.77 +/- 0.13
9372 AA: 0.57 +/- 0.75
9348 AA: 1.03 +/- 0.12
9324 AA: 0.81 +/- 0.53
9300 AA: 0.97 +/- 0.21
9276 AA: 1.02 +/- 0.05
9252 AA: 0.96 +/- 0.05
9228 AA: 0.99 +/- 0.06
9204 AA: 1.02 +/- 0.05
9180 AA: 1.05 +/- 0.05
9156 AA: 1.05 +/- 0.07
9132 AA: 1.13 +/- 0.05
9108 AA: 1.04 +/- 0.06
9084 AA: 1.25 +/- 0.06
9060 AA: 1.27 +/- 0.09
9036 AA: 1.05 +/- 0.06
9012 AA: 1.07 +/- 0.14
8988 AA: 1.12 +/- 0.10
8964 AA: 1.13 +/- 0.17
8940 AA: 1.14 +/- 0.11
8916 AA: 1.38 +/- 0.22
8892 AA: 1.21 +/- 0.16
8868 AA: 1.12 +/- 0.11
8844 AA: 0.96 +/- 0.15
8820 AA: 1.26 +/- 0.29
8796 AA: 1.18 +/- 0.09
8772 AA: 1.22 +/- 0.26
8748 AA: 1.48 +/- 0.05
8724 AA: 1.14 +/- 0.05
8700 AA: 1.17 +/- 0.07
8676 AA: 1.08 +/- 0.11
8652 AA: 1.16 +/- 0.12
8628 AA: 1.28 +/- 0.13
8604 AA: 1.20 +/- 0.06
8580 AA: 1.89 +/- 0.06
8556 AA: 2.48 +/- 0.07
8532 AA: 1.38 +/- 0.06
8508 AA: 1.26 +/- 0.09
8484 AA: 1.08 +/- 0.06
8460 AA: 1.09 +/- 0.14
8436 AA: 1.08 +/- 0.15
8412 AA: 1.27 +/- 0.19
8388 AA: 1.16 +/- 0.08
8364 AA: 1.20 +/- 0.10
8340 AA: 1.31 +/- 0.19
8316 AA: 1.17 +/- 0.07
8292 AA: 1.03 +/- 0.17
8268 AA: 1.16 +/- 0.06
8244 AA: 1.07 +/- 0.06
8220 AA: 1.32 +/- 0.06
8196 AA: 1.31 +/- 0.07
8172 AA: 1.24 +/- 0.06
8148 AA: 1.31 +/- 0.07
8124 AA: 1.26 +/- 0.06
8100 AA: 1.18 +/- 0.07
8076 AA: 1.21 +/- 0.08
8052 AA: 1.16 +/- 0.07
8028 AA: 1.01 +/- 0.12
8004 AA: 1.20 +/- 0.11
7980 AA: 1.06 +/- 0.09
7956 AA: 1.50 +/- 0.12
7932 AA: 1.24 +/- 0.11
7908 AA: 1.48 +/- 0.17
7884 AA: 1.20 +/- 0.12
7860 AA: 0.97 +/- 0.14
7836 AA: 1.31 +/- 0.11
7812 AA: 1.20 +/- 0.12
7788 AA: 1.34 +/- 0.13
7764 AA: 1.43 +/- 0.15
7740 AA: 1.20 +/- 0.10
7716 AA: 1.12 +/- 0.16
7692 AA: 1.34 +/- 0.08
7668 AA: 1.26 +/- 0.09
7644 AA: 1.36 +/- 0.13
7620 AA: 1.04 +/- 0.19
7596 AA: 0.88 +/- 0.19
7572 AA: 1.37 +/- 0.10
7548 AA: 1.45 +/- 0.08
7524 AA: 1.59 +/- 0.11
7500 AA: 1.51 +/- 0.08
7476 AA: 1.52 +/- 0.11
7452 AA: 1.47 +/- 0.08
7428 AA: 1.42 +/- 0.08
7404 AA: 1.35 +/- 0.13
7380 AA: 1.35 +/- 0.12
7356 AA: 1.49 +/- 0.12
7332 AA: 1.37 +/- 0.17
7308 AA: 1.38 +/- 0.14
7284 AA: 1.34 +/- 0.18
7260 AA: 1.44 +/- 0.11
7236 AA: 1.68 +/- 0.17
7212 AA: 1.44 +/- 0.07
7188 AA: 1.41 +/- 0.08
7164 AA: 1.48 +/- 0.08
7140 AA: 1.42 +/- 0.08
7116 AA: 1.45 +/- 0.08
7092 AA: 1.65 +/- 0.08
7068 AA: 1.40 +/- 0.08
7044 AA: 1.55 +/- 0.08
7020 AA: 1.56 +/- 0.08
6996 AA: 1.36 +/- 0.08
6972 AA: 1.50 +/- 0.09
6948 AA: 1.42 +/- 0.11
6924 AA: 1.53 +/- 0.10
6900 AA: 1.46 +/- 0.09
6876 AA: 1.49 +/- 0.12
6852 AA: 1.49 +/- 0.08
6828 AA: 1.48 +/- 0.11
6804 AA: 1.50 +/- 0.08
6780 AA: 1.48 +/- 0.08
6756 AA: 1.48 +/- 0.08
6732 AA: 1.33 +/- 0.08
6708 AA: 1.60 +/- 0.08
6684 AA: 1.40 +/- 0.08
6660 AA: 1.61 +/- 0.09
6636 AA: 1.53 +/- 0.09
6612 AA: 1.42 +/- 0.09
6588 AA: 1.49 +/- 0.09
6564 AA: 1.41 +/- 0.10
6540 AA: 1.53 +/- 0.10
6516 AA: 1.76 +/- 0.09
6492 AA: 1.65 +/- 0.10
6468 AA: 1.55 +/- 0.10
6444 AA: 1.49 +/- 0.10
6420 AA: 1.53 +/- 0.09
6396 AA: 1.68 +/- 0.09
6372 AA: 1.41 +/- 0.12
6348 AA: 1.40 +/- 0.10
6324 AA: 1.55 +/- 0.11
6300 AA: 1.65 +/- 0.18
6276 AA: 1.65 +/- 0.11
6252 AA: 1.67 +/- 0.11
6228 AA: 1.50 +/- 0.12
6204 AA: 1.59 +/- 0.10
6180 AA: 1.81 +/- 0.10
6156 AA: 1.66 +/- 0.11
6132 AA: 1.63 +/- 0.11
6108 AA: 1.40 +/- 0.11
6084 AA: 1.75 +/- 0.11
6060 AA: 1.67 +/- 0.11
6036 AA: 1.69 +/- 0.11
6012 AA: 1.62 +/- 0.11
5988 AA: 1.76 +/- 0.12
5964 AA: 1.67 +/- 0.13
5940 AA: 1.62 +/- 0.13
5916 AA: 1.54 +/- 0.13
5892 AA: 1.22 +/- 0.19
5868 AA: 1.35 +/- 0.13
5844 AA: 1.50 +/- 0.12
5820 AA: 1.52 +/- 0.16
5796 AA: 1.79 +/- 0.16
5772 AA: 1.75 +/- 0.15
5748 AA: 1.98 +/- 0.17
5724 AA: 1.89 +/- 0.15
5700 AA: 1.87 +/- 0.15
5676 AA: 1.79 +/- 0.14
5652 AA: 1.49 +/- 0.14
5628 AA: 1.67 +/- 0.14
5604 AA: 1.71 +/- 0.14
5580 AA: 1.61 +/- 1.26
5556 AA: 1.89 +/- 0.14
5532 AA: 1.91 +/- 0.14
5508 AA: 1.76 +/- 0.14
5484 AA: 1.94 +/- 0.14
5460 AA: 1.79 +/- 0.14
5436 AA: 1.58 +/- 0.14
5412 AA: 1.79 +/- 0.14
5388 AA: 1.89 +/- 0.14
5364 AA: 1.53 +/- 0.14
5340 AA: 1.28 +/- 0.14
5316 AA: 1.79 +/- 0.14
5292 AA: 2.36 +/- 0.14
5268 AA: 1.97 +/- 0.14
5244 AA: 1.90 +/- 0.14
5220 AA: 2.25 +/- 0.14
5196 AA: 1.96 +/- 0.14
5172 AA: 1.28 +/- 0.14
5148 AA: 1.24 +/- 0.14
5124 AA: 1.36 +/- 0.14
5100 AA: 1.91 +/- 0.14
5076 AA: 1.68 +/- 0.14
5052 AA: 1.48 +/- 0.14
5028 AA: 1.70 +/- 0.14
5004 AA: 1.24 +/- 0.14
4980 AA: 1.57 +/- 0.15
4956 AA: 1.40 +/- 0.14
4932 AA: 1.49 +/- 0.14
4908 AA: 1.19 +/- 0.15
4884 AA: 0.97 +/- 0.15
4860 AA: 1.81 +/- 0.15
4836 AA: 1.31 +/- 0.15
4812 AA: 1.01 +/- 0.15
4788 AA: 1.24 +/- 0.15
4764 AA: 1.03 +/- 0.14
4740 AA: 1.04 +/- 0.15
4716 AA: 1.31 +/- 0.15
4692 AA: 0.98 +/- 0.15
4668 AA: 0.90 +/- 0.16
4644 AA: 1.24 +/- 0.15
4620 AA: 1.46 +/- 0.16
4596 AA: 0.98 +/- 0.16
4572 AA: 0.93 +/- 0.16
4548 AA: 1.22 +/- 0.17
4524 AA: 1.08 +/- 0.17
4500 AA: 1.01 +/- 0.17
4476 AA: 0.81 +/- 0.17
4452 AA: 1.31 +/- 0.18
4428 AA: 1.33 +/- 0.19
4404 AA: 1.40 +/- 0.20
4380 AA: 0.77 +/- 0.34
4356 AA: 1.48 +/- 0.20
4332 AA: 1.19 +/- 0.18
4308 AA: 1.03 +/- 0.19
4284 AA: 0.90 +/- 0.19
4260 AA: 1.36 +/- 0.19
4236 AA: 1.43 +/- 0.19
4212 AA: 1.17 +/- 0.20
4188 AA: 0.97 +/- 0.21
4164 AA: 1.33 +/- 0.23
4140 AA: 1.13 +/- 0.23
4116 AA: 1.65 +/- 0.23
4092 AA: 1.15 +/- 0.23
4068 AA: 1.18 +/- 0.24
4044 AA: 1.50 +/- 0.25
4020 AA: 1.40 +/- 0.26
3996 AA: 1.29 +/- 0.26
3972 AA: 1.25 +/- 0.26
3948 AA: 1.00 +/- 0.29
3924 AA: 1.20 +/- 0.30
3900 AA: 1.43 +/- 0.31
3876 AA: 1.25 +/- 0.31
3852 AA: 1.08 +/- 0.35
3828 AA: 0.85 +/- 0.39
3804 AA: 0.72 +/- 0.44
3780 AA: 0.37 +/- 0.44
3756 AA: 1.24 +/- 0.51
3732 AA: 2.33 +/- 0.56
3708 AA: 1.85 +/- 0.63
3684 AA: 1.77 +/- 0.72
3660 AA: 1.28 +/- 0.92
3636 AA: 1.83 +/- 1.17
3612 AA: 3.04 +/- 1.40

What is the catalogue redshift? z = 0.302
